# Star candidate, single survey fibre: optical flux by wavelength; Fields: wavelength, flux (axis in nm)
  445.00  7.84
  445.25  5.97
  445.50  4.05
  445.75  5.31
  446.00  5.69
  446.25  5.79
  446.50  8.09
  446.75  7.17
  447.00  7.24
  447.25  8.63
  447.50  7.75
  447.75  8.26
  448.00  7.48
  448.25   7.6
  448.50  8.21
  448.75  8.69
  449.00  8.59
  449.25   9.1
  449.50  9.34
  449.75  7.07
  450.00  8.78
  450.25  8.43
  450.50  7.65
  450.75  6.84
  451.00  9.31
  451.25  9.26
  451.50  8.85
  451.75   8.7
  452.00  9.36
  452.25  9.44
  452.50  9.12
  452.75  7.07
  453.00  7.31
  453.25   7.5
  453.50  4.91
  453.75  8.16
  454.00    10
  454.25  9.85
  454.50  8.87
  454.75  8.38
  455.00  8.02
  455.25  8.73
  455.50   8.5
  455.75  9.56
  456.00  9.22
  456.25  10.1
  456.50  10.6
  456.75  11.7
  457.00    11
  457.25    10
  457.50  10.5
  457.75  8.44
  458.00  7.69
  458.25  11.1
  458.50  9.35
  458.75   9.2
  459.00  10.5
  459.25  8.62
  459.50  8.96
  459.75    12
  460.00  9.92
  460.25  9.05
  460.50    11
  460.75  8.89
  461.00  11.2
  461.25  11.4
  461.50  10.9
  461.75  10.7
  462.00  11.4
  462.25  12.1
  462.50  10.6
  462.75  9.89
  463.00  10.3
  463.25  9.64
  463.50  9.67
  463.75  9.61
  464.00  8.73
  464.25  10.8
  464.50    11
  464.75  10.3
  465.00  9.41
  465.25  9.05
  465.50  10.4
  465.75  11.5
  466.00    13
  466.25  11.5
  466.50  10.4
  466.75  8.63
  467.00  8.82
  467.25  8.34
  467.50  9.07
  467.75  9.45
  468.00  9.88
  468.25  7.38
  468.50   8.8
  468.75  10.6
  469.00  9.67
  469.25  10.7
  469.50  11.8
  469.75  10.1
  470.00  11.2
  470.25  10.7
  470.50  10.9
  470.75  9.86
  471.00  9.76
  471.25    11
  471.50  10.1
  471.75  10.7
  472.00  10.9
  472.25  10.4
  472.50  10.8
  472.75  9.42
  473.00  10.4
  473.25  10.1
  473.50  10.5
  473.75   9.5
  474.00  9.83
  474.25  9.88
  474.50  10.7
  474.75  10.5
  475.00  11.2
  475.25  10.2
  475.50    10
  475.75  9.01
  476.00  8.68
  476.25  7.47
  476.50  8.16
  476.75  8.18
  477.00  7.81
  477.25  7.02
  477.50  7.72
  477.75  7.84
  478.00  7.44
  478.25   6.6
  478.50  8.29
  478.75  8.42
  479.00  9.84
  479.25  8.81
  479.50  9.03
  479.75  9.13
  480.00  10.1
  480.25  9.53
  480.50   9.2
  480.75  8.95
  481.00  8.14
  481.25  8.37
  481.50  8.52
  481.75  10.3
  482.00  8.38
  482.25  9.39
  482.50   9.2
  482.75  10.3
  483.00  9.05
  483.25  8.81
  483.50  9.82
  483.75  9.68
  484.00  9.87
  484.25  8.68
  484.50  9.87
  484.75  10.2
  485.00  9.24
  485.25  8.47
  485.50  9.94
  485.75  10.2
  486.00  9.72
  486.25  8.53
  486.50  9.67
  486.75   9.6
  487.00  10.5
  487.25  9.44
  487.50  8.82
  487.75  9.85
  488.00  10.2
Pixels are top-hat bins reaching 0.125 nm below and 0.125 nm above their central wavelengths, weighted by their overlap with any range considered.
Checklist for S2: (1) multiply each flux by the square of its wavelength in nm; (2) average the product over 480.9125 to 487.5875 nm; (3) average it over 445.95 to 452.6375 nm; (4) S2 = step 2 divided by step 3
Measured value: 1.33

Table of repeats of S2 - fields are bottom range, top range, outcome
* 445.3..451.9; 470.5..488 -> 1.38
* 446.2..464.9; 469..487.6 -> 1.13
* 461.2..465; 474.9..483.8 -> 0.91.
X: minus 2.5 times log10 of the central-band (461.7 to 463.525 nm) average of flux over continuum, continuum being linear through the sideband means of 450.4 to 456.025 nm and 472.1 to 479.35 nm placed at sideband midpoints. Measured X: -0.21 mag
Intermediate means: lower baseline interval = 8.45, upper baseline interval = 9.14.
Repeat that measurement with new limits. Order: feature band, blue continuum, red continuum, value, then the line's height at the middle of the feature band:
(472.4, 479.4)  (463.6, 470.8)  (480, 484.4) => 0.059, 9.57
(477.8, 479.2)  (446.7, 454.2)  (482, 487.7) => 0.139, 9.25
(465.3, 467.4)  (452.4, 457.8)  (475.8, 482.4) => -0.171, 8.77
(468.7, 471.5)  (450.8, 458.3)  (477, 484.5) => -0.184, 8.91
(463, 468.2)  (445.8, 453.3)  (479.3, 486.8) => -0.149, 8.66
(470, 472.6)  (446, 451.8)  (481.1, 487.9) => -0.182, 8.92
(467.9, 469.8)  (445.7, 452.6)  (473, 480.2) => -0.128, 8.76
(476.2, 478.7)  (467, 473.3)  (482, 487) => 0.261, 9.76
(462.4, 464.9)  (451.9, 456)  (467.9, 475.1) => -0.067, 9.44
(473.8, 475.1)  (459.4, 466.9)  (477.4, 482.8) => -0.115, 9.32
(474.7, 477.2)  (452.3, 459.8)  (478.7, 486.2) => 0.029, 9.27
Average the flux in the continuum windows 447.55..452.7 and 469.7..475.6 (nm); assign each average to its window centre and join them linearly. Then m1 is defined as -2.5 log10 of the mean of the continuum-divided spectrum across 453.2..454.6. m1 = 0.070 mag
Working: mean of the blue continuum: 8.47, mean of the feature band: 8.24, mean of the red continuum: 10.4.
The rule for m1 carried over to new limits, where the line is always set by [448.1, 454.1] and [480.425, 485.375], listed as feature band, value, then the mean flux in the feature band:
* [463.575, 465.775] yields -0.15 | 10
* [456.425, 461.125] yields -0.17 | 9.98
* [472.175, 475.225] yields -0.15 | 10.3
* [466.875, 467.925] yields -0.02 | 8.97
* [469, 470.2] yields -0.22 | 10.8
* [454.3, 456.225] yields -0.06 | 8.87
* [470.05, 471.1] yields -0.17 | 10.4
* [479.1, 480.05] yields -0.01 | 9.22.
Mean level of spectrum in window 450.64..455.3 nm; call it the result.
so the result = 8.4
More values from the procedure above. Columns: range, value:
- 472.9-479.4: 9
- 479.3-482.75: 9.13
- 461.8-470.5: 10.1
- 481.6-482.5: 9.31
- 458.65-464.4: 10.2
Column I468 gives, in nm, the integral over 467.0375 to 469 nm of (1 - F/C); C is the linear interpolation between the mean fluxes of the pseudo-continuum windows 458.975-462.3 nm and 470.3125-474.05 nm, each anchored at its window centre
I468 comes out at 0.236 nm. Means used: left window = 10.4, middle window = 9.1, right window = 10.3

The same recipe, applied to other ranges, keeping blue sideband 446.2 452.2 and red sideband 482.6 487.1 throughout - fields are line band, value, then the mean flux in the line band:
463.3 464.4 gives -0.12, 9.73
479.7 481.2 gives 0.04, 9.14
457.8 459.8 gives -0.22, 9.54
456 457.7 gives -0.39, 10.4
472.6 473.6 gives -0.11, 10.1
